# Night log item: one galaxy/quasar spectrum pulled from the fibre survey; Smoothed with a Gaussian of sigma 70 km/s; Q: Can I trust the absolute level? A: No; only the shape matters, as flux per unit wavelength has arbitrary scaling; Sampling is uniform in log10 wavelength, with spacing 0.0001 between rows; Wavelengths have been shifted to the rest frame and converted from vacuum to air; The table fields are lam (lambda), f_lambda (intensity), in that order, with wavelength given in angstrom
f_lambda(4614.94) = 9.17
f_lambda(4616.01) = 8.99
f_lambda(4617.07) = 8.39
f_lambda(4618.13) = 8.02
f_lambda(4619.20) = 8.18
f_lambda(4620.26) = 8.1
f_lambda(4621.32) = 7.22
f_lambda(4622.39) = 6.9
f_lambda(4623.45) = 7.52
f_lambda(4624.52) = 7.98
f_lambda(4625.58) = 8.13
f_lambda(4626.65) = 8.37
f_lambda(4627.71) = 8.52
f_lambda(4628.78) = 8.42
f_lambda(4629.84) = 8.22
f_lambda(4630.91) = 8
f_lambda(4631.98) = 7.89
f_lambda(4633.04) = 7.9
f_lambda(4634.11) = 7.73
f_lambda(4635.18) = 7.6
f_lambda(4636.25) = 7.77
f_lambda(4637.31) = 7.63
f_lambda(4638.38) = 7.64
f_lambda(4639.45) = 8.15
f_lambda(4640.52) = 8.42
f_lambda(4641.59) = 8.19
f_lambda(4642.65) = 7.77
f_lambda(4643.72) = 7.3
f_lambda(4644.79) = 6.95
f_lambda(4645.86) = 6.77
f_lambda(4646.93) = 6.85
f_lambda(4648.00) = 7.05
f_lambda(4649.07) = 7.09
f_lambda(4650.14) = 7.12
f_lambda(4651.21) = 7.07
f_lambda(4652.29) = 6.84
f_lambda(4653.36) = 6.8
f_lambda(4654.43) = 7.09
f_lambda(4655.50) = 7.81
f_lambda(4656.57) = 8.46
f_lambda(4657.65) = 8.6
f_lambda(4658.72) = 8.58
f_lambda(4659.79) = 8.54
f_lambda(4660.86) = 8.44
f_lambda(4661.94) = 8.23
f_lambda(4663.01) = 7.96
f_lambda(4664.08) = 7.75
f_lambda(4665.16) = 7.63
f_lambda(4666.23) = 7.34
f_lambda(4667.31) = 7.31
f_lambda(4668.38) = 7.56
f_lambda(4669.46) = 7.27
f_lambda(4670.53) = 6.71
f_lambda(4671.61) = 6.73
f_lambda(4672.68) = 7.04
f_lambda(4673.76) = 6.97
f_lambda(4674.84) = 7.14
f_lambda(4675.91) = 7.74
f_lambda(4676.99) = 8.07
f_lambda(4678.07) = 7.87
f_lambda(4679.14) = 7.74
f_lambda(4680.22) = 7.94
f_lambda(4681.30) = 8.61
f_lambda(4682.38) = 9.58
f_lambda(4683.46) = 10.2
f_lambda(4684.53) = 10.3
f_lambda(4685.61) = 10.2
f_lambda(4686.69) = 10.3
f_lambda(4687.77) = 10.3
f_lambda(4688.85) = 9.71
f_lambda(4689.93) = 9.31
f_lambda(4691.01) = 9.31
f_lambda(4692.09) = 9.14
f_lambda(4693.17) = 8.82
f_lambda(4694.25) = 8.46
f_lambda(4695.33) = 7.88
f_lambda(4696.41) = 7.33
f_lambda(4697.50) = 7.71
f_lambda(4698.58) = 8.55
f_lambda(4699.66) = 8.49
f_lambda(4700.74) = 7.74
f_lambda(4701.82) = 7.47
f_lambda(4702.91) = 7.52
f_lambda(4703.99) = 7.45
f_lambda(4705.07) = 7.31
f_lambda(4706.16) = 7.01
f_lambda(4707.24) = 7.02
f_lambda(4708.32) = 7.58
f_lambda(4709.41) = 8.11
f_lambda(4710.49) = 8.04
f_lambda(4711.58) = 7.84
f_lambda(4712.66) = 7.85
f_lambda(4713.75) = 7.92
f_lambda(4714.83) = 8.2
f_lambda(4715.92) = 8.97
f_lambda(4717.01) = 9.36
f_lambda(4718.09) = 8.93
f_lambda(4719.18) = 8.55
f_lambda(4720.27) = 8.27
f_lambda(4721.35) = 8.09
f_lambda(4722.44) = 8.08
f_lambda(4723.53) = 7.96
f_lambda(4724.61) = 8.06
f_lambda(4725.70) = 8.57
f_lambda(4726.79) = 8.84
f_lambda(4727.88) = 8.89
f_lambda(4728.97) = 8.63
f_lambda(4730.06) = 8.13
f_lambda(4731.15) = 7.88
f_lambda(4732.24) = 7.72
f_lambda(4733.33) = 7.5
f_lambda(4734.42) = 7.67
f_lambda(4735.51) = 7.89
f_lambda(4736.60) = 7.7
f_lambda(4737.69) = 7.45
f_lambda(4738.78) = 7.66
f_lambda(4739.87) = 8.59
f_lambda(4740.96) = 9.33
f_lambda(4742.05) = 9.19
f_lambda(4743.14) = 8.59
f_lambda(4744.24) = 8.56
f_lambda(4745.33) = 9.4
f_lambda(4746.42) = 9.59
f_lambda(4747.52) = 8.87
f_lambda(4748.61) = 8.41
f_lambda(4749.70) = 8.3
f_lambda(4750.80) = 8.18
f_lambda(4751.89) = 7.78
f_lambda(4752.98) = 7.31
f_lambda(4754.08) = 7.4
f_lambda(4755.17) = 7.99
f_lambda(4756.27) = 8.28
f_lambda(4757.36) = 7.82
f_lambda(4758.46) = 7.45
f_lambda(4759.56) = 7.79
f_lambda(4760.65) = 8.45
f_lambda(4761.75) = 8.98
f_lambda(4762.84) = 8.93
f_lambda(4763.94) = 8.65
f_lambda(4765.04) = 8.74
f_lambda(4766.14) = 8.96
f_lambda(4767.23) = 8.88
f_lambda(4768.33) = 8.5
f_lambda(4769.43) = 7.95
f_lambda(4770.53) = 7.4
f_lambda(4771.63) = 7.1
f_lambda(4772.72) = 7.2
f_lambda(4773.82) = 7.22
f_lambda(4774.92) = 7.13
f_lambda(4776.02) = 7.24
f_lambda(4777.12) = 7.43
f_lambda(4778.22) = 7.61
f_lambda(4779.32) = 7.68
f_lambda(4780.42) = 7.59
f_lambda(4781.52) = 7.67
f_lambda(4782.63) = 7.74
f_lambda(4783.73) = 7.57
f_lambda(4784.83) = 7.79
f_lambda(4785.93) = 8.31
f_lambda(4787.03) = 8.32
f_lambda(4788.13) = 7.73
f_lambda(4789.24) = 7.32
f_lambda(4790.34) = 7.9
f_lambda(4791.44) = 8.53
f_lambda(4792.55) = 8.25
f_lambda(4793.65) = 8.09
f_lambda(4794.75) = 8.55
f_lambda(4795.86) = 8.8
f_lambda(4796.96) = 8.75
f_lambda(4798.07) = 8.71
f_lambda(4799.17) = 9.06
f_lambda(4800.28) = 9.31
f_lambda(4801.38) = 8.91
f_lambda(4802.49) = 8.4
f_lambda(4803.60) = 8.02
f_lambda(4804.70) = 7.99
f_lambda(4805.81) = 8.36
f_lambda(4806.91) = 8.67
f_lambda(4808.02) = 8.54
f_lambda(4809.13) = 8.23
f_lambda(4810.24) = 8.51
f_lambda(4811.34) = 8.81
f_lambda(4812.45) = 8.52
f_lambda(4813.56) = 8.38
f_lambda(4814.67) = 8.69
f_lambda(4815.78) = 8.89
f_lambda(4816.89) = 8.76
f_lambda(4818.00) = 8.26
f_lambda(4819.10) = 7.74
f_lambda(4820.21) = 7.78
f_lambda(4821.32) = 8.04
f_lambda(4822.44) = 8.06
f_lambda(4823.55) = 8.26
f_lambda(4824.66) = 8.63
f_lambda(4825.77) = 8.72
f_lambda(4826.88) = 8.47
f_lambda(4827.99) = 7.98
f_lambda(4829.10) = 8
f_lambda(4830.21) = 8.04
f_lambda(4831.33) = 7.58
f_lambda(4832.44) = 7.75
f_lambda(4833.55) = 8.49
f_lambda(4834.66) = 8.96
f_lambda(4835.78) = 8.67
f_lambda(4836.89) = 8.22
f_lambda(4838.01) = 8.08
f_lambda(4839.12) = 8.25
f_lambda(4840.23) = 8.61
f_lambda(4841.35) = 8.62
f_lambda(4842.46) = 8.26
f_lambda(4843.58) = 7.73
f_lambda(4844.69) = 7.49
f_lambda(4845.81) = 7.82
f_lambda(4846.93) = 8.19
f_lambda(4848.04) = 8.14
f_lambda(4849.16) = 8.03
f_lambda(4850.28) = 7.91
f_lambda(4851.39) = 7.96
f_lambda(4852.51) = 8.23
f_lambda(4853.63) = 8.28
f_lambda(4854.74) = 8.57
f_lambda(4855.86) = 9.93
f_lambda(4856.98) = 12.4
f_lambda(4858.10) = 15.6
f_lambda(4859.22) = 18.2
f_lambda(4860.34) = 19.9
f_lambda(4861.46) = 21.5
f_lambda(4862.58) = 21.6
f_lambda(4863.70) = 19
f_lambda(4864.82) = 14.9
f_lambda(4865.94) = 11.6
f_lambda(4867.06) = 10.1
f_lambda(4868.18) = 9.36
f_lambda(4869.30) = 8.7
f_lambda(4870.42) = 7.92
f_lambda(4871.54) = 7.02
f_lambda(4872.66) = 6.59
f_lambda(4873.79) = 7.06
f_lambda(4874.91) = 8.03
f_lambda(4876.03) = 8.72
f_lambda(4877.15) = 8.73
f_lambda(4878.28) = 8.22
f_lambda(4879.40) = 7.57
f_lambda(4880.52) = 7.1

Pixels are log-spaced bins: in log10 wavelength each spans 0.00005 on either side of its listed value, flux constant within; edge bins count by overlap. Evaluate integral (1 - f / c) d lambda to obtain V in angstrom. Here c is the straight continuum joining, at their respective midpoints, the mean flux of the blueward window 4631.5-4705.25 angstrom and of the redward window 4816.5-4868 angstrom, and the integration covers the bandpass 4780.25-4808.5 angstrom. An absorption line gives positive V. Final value 3.6 angstrom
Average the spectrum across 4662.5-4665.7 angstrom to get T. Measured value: 7.78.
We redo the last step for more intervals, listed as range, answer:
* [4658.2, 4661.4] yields 8.53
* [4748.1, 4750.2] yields 8.37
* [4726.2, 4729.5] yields 8.77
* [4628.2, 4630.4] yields 8.31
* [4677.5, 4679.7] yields 7.82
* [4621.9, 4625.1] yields 7.49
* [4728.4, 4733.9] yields 7.97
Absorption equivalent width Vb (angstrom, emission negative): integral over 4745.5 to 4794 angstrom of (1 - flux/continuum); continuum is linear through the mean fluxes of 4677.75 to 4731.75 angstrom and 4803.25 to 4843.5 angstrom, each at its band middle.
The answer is 2.1 angstrom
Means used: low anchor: 8.44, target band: 8.01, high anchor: 8.32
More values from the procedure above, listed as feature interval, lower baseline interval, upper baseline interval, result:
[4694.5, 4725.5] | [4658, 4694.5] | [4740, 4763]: 1.5 angstrom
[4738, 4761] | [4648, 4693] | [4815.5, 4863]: 1.3 angstrom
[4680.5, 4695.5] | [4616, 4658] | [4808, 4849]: -3.0 angstrom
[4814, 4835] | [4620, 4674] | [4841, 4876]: 4.1 angstrom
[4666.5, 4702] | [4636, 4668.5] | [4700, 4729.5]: -2.2 angstrom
